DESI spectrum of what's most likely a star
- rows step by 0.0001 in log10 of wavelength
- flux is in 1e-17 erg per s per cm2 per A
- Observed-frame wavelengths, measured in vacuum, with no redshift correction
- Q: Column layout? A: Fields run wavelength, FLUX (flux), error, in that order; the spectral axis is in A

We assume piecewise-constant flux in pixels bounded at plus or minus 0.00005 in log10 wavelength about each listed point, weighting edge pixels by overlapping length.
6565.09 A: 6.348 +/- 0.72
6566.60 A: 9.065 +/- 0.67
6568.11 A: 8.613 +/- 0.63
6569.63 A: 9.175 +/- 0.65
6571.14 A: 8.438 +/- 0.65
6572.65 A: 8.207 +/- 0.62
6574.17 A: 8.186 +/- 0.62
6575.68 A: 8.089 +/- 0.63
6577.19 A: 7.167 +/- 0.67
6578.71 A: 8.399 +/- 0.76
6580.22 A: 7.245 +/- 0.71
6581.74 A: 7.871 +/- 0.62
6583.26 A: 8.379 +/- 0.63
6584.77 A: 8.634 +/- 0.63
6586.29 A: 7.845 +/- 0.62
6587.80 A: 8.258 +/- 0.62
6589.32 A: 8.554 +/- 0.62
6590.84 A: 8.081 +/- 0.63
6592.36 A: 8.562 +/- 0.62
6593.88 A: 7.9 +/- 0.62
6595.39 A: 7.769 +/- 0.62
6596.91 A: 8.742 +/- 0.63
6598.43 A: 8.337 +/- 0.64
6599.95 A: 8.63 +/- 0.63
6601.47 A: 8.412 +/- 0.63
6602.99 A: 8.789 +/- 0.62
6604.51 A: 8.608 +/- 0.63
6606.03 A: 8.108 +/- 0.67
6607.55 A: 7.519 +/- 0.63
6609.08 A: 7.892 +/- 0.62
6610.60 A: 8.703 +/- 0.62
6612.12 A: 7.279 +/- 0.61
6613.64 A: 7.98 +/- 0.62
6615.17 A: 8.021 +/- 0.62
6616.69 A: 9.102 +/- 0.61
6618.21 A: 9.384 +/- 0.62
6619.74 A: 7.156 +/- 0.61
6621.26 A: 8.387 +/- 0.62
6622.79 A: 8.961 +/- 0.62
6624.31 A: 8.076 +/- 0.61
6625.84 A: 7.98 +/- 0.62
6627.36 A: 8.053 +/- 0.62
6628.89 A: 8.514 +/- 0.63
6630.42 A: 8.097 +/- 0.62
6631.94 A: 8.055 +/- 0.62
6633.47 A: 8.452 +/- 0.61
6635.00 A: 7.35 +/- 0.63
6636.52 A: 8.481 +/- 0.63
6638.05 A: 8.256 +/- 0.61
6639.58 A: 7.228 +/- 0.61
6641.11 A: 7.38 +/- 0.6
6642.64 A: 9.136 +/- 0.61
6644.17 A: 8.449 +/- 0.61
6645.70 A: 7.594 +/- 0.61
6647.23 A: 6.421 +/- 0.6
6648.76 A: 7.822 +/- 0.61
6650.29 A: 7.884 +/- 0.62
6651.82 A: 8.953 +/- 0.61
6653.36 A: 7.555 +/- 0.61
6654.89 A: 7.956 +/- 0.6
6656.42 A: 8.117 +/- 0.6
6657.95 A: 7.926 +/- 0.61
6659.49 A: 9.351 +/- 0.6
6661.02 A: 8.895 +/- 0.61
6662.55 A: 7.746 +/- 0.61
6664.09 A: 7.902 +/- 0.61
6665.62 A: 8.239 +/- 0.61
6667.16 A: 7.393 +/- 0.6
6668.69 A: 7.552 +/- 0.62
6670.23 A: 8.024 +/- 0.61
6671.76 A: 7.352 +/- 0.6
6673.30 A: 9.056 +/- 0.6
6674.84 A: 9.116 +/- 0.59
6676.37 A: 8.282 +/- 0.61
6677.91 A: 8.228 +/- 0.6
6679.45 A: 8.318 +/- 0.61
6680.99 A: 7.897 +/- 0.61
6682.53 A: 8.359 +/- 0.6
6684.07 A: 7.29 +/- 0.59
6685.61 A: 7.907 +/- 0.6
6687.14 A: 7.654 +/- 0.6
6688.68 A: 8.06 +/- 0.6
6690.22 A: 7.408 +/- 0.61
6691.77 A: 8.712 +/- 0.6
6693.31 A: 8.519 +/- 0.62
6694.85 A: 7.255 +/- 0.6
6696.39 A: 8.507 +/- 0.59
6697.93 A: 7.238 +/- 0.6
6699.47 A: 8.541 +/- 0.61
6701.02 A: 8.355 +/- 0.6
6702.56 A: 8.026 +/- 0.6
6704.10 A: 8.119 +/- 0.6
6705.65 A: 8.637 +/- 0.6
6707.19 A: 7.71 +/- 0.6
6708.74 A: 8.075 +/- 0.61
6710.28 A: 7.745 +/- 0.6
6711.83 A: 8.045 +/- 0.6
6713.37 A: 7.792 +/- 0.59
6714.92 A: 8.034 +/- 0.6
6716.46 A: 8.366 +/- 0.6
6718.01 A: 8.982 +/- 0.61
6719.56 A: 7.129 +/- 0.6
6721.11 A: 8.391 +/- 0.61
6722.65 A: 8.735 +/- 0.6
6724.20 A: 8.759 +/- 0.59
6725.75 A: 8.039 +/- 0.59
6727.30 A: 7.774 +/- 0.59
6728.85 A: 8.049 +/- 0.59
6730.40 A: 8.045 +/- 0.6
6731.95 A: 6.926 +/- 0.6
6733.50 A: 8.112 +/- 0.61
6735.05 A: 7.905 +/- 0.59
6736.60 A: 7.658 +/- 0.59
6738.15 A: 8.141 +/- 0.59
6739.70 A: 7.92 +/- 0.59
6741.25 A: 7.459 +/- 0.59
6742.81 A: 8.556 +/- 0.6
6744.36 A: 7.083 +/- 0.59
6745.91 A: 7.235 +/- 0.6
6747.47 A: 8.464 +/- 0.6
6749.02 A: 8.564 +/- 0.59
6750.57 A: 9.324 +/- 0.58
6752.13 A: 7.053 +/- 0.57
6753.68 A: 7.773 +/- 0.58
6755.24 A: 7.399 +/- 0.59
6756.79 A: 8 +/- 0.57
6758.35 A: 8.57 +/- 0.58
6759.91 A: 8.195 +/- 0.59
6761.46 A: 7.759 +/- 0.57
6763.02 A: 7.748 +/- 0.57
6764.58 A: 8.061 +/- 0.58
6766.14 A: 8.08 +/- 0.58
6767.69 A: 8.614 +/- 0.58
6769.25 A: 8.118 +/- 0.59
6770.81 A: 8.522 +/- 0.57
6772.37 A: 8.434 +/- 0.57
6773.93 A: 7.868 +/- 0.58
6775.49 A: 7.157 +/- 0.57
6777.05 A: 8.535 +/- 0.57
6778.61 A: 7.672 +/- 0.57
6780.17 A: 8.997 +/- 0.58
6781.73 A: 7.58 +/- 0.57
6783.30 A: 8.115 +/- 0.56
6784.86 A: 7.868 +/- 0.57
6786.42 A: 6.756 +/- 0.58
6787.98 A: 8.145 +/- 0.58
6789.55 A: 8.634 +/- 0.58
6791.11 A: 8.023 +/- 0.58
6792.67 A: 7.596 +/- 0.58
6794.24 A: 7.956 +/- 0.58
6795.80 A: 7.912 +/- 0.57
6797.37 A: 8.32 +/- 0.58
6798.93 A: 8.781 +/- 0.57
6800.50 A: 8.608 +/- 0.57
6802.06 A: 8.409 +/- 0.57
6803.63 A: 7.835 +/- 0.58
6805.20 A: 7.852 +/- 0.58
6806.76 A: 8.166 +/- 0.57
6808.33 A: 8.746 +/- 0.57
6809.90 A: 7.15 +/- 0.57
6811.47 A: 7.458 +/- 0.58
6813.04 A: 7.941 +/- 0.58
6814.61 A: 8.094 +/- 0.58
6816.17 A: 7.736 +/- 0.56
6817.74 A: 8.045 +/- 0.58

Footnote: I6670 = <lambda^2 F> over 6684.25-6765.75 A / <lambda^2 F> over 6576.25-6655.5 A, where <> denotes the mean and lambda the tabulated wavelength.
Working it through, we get 1.02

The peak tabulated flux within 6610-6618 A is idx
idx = 9.102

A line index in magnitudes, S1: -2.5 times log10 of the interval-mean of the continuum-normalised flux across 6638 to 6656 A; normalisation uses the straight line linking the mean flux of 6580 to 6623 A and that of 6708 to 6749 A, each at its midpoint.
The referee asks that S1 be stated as 0.04 mag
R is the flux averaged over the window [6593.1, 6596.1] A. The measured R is 7.86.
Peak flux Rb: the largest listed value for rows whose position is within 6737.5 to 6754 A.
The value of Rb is 9.324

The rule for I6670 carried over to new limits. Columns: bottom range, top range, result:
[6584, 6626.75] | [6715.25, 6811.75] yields 1.02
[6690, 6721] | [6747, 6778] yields 1.02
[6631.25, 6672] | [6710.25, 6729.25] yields 1.04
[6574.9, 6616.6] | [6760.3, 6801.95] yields 1.05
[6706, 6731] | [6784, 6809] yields 1.02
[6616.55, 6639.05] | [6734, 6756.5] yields 0.99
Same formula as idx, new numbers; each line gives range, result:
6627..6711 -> 9.351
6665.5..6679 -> 9.116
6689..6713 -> 8.712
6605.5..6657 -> 9.384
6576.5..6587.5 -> 8.634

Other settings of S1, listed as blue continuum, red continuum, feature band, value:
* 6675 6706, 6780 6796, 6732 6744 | 0.018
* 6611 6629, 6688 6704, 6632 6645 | 0.015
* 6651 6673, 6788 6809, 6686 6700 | 0.018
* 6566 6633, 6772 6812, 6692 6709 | 0.003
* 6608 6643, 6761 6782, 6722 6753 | 0.017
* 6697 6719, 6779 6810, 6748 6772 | -0.004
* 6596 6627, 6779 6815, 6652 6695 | 0.015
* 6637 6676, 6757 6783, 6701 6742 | 0.008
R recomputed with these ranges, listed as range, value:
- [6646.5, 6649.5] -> 7.13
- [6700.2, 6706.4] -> 8.28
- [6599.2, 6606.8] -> 8.51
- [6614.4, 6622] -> 8.41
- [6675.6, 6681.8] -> 8.18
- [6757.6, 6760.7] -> 8.39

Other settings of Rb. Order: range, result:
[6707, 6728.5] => 8.982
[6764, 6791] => 8.997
